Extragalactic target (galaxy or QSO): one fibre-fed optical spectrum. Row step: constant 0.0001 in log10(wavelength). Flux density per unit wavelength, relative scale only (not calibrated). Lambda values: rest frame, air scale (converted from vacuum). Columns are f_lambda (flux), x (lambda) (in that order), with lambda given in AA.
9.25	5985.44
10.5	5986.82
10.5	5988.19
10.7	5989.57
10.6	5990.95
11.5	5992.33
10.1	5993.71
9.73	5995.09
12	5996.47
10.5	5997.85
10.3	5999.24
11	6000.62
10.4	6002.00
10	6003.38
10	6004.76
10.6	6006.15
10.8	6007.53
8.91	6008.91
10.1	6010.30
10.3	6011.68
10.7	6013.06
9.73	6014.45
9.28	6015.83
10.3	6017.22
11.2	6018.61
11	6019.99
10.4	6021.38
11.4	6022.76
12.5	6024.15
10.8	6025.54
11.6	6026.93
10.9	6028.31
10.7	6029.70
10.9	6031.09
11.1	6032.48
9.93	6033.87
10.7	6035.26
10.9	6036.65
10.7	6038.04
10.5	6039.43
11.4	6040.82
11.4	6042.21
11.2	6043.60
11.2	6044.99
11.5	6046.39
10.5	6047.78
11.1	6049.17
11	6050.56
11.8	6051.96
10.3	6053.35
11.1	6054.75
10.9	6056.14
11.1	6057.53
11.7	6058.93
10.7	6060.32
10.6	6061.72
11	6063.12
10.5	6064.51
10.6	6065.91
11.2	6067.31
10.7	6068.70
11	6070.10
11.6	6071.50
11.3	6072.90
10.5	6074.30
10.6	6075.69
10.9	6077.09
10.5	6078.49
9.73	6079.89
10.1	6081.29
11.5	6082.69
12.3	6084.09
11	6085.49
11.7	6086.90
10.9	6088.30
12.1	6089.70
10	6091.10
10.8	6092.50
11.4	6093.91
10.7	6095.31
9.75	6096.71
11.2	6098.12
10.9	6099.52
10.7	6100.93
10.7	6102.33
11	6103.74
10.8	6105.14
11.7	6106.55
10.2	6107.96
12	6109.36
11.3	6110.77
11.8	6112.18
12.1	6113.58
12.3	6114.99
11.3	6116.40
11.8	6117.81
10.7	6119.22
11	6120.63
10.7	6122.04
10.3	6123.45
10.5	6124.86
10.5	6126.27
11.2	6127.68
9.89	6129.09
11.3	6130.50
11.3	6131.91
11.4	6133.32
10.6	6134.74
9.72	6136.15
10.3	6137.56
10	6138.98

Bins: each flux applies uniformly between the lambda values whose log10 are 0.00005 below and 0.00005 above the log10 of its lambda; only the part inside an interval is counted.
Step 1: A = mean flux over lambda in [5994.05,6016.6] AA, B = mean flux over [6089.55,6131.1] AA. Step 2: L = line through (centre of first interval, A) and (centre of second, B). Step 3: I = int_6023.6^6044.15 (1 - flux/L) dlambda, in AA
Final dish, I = -1.1 AA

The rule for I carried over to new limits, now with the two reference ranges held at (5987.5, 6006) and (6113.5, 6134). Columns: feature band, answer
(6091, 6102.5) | 0.2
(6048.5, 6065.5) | -0.3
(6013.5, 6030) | -0.2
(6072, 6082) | 0.3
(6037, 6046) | -0.3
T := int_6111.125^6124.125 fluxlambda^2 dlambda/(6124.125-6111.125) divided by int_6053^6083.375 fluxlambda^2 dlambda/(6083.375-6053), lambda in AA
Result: 1.06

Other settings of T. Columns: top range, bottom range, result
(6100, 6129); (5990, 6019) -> 1.11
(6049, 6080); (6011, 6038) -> 1.03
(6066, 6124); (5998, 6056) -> 1.05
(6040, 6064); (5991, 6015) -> 1.08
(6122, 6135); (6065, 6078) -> 1.01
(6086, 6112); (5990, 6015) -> 1.09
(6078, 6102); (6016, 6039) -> 1.02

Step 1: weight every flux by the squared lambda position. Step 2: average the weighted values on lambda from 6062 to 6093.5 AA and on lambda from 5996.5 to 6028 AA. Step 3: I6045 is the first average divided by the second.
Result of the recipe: 1.1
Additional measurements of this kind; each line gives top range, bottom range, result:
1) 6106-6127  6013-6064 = 1.05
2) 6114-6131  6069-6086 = 1.02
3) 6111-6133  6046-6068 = 1.04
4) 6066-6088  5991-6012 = 1.08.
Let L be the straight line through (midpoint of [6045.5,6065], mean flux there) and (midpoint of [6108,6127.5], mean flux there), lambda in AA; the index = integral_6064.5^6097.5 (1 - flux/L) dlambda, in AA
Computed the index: 0.5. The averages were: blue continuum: 11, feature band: 10.9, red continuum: 11.2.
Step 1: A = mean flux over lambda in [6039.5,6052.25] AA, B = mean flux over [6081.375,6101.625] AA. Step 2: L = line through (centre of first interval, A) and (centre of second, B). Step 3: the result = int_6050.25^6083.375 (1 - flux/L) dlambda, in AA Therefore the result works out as 0.7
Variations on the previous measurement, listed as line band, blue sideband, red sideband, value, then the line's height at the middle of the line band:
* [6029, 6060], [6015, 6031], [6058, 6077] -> -0.2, 10.9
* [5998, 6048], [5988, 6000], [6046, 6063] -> 0.7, 10.8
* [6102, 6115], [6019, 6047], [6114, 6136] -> -0.5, 11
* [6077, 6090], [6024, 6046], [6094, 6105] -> -0.3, 10.8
